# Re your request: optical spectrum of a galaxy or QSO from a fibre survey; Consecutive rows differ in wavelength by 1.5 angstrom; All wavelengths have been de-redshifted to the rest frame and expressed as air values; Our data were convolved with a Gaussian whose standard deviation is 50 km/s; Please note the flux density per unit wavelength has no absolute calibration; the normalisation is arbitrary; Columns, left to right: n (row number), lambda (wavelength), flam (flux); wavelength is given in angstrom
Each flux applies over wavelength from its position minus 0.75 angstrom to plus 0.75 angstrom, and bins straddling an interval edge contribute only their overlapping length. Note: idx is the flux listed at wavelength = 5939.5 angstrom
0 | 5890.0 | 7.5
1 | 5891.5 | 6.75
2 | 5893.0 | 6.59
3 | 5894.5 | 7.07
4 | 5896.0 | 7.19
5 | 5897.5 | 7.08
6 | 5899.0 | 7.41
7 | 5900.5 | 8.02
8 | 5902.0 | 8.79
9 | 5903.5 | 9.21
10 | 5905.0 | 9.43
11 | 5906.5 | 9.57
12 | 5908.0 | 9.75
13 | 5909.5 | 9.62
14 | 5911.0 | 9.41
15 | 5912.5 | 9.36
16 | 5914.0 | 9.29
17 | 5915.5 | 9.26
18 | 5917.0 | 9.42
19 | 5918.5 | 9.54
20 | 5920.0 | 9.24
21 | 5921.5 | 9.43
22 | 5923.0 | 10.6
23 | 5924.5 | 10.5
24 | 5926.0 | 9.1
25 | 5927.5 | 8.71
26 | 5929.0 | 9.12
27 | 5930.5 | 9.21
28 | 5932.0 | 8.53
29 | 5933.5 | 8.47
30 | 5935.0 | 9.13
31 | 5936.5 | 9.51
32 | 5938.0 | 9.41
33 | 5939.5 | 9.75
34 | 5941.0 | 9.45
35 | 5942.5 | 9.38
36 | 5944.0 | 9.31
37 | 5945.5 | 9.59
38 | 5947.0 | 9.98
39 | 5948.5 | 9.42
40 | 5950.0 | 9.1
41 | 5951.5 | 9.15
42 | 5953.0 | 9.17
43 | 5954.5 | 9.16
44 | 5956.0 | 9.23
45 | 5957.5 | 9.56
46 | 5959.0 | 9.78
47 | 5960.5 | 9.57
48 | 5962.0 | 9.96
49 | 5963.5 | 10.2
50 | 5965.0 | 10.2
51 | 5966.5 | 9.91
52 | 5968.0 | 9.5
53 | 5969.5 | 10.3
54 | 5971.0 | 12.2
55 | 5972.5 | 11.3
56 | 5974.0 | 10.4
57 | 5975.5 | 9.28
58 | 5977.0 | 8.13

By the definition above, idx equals 9.75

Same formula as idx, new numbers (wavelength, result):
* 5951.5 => 9.15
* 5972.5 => 11.3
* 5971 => 12.2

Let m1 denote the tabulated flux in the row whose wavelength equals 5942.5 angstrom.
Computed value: 9.38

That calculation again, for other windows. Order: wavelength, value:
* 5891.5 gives 6.75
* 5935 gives 9.13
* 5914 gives 9.29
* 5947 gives 9.98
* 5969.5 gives 10.3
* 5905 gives 9.43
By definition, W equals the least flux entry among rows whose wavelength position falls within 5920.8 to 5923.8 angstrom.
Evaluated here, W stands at 9.43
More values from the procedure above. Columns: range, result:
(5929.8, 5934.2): 8.47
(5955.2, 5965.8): 9.23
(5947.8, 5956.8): 9.1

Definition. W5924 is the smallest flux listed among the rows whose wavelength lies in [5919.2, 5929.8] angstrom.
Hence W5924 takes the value 8.71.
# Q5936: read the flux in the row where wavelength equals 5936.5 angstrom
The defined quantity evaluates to 9.51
